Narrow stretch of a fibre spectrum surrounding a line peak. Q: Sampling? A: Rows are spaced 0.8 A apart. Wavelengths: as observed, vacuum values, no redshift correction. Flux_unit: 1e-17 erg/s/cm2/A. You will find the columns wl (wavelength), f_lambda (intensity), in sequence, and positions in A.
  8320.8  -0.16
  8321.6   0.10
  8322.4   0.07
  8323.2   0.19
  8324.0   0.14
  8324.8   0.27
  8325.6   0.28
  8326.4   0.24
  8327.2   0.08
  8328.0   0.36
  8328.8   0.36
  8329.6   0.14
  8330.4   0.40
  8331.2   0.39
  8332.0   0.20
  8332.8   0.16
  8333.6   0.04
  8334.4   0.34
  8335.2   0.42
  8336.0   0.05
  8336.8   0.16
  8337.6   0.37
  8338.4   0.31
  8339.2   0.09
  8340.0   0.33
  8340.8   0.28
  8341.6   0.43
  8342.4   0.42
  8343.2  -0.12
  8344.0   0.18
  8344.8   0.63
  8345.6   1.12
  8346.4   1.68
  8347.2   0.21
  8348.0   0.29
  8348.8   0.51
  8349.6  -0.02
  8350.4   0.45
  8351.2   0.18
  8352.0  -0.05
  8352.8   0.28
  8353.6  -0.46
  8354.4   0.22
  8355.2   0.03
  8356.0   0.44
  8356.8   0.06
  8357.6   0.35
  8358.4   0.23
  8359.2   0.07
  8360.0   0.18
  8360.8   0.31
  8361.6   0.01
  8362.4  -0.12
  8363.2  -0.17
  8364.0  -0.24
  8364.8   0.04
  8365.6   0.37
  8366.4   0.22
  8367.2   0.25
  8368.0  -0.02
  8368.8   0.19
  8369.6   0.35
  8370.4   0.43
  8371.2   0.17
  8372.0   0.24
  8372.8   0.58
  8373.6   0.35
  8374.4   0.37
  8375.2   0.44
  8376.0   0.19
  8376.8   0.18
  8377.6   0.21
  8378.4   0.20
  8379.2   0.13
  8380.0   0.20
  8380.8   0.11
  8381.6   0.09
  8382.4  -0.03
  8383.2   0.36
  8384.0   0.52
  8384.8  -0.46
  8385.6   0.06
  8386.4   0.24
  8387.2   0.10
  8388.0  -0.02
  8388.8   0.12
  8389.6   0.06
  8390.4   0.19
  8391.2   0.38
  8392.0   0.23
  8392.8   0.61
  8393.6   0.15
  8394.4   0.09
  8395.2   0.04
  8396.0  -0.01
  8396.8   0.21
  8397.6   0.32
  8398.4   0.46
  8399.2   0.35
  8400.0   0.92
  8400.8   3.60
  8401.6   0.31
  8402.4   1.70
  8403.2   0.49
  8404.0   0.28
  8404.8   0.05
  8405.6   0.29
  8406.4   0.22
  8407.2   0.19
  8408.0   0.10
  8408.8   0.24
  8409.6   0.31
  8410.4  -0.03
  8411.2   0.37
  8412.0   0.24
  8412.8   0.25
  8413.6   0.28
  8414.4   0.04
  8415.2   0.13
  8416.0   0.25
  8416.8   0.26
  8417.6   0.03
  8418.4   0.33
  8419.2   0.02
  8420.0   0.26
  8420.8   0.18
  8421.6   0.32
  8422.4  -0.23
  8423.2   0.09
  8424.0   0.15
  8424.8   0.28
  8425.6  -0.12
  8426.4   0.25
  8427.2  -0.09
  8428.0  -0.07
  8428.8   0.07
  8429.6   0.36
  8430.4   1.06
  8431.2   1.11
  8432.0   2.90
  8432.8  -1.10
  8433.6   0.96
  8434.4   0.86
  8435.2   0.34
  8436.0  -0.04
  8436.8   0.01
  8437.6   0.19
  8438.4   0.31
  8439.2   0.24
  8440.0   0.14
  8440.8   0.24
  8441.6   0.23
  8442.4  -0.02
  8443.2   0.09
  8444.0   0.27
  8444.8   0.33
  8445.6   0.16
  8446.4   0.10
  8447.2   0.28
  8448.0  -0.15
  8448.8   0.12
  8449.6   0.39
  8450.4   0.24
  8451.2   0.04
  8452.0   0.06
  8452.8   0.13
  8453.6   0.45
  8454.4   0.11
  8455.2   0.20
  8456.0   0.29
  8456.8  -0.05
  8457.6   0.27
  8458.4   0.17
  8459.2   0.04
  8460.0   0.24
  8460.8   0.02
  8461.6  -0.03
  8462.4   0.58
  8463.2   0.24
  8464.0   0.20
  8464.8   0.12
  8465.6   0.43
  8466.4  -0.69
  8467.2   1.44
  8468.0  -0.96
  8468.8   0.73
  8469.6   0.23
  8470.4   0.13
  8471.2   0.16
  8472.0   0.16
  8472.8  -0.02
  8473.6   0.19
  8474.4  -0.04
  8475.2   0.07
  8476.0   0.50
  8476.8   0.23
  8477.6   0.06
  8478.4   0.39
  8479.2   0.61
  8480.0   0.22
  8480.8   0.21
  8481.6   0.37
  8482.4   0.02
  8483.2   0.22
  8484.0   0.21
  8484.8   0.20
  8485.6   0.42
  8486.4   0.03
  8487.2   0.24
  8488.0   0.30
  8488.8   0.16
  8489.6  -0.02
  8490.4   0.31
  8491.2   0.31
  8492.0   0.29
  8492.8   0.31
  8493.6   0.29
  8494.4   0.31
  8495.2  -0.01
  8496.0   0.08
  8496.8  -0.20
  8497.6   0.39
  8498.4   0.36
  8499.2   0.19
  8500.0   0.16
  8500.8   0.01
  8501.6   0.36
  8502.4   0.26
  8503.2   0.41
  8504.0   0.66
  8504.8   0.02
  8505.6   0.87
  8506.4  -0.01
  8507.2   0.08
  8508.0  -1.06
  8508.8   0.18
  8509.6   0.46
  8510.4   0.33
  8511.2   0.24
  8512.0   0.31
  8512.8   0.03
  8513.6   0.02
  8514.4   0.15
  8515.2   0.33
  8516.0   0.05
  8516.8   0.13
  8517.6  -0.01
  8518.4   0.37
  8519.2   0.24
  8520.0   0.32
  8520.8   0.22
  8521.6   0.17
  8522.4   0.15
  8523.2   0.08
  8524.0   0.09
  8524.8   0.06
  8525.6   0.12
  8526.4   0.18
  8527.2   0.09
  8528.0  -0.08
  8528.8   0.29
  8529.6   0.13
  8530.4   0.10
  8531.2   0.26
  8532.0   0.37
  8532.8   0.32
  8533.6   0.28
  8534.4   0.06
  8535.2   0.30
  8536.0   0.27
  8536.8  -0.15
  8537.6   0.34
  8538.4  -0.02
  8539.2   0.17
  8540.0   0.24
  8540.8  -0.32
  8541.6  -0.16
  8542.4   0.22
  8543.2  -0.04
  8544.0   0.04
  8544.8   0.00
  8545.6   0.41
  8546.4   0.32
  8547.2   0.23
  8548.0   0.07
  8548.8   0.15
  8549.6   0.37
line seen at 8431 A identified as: H-gamma 4340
